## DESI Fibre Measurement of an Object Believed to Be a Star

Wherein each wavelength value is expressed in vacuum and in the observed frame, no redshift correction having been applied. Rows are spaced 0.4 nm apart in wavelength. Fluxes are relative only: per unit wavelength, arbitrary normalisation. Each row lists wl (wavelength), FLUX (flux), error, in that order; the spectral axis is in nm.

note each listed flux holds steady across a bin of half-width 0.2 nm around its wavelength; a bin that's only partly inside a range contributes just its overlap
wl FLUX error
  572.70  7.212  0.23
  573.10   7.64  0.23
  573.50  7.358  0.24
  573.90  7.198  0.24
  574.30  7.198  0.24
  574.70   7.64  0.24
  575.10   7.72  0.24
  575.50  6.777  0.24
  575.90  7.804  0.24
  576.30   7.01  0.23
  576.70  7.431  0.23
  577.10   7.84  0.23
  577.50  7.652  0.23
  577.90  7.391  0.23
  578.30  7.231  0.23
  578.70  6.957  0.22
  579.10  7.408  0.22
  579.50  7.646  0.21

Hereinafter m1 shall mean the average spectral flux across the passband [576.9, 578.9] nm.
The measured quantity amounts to 7.41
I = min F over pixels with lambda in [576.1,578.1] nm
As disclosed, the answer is 7.01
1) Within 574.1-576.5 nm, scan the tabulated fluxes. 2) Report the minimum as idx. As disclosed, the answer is 6.777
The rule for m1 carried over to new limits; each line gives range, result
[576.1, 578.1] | 7.46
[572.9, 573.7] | 7.5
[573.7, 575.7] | 7.31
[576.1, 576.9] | 7.22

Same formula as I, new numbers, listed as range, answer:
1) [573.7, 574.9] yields 7.198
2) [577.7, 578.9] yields 6.957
